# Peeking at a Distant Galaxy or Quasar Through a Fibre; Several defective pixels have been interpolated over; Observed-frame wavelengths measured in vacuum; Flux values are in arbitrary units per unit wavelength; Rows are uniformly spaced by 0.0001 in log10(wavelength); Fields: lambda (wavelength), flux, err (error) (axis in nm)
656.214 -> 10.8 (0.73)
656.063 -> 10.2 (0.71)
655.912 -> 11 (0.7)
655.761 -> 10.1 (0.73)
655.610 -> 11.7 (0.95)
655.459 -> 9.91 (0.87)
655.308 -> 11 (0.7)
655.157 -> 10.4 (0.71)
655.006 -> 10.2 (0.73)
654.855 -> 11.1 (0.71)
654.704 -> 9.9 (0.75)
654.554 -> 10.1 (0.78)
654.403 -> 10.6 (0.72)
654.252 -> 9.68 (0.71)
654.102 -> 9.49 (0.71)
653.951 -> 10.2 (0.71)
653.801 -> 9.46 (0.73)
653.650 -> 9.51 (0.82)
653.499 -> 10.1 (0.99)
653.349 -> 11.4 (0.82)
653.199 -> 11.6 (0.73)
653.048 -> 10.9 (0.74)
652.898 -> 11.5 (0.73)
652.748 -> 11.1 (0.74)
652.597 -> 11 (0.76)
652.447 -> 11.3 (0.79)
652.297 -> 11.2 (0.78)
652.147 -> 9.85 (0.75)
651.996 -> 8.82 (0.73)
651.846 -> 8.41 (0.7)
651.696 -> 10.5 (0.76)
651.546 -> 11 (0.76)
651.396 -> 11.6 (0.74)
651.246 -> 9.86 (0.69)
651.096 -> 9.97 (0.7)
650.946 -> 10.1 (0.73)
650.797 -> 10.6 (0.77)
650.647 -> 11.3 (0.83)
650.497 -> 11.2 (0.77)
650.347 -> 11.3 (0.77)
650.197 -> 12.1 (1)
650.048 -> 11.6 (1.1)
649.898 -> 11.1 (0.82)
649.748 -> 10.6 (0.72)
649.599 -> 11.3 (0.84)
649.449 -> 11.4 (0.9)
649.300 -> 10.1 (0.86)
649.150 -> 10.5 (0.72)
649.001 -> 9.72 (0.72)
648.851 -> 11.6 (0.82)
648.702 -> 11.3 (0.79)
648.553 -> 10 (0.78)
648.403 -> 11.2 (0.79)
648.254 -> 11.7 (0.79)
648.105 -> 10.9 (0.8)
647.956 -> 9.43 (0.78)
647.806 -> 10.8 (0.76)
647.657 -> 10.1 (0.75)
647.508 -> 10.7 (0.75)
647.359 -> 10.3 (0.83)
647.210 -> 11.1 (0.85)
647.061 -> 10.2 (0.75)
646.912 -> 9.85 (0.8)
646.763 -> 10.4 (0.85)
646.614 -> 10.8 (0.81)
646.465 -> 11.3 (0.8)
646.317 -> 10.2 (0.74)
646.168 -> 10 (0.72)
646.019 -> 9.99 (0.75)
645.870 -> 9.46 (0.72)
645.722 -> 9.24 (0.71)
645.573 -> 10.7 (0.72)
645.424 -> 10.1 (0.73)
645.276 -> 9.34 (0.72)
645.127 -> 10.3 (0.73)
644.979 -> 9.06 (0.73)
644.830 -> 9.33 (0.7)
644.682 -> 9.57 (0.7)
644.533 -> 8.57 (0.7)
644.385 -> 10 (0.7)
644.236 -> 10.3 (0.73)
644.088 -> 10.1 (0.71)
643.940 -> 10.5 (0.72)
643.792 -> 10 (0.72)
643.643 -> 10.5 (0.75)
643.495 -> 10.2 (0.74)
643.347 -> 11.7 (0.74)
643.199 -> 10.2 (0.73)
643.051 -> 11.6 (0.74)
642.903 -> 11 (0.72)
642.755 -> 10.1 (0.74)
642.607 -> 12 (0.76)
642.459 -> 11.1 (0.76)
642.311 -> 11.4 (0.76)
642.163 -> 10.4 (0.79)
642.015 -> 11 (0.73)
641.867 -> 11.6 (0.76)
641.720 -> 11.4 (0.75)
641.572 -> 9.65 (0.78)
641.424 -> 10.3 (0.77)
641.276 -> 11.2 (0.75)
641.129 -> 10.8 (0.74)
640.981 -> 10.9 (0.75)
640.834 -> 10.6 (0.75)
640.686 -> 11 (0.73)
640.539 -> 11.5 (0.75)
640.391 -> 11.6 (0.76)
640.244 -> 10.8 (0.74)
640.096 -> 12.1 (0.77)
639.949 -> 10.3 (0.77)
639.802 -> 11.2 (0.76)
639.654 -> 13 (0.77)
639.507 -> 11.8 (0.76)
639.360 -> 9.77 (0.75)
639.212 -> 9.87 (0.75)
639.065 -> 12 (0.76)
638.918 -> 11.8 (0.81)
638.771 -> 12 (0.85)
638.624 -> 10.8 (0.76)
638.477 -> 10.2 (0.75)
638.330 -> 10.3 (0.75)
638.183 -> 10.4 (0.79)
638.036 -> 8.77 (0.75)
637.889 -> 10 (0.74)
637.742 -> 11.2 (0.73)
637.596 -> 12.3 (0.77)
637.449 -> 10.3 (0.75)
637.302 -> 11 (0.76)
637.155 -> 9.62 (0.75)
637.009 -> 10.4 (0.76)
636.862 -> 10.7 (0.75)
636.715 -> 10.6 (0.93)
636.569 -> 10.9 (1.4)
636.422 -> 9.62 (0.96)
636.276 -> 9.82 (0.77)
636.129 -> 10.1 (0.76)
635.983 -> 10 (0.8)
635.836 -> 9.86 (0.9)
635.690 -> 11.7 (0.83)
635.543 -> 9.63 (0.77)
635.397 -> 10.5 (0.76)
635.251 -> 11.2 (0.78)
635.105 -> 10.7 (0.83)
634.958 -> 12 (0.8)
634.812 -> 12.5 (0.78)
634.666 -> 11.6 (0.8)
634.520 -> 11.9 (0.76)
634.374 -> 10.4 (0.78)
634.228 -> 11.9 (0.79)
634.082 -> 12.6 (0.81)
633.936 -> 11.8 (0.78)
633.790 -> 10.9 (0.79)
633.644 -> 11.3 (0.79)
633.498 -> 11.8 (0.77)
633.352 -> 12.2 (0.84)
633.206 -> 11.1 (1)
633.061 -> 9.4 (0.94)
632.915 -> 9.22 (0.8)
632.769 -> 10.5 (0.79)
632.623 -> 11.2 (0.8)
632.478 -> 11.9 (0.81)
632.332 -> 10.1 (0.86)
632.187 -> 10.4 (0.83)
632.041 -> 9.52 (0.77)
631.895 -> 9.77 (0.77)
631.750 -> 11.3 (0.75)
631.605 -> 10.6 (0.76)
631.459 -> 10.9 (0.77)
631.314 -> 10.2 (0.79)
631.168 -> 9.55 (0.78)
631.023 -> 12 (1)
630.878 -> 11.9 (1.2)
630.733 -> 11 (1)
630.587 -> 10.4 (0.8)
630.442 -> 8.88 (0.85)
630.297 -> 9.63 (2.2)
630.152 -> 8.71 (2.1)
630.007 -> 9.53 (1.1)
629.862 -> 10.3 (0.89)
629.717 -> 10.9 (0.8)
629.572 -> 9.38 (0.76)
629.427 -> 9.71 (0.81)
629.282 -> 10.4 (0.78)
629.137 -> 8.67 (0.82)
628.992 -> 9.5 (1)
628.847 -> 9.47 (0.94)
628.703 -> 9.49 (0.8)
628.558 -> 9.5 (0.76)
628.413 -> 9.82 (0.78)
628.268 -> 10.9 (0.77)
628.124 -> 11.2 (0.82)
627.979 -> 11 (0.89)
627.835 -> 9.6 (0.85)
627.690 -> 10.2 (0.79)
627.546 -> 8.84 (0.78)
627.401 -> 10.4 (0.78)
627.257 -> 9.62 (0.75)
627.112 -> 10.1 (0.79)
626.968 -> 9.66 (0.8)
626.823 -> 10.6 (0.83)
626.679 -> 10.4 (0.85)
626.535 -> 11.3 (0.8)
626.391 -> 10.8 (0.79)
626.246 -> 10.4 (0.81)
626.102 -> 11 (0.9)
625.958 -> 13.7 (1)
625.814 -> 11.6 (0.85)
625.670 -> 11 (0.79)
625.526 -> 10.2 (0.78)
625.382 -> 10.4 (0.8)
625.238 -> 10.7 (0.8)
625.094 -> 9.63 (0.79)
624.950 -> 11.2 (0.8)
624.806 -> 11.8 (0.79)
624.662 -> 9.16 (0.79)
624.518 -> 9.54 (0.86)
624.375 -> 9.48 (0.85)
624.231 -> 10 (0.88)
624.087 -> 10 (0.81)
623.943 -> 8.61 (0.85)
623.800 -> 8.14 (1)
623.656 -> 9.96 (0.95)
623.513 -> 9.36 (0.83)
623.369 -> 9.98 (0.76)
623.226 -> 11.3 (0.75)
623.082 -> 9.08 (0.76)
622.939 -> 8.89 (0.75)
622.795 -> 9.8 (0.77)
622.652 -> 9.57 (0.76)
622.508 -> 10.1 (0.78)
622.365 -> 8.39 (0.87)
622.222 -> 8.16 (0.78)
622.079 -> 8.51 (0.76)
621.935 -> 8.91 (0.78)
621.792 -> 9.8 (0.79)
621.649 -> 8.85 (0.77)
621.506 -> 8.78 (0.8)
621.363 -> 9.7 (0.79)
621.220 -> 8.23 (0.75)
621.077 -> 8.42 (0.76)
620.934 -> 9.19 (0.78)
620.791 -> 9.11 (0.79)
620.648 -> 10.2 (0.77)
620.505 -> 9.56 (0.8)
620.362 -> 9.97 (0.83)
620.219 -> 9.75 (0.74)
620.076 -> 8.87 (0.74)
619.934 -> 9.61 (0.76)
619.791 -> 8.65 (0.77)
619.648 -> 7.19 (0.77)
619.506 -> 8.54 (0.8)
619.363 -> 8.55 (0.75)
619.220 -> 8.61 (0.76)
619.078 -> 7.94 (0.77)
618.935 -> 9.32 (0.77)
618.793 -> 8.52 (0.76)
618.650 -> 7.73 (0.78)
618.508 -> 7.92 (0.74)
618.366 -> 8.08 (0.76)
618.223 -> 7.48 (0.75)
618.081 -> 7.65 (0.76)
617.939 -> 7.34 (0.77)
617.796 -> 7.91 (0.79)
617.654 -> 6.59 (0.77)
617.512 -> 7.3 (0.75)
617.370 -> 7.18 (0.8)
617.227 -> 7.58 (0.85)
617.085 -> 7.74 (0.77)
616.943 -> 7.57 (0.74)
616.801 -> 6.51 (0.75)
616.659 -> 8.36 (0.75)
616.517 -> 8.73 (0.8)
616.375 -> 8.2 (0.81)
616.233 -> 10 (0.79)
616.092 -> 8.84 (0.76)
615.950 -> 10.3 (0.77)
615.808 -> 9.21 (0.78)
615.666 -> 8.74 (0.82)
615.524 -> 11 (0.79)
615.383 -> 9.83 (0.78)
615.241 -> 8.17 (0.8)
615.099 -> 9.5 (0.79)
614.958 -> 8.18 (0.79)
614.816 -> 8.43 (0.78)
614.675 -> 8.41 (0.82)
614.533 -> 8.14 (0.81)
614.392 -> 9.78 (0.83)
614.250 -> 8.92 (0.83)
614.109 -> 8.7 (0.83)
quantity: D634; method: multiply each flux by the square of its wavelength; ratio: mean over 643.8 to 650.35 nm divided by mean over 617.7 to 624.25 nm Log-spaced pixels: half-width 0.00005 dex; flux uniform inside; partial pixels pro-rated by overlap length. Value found 1.27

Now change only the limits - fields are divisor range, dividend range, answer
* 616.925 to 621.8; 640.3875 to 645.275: 1.35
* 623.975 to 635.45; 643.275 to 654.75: 1.05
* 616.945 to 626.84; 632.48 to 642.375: 1.24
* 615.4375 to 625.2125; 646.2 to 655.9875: 1.31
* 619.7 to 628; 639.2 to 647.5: 1.14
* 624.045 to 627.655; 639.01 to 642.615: 1.11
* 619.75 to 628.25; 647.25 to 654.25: 1.17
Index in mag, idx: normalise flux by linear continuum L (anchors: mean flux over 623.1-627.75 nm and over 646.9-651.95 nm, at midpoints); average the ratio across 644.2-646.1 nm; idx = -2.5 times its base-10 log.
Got 0.10 mag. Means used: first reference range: 10.3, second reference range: 10.7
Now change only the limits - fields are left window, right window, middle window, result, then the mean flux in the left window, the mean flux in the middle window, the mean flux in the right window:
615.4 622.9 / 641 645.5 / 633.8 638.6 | -0.09 mag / 8.64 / 10.8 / 10.4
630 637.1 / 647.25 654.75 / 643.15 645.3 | 0.07 mag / 10.7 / 9.99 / 10.6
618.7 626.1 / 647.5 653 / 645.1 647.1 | 0.04 mag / 9.51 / 10.1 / 10.7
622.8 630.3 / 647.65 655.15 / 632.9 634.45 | -0.10 mag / 10.1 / 11.2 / 10.6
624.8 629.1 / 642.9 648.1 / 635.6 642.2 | -0.05 mag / 10.4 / 10.8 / 10.2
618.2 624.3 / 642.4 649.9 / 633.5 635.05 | -0.20 mag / 9.02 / 11.7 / 10.4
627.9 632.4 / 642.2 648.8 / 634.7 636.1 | -0.07 mag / 10.1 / 10.9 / 10.4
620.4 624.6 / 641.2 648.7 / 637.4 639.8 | -0.08 mag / 9.3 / 10.9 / 10.4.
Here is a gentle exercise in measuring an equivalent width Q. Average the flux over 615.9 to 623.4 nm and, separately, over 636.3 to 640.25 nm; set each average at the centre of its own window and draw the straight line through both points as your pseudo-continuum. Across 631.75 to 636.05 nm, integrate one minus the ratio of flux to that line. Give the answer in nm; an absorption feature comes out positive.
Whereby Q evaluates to -0.28 nm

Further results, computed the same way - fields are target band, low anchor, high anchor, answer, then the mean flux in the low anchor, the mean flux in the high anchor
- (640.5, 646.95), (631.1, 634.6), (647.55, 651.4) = 0.23 nm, 10.9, 10.8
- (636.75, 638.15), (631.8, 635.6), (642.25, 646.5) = 0.04 nm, 11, 10.3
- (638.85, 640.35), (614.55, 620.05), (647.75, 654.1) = -0.21 nm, 8.36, 10.7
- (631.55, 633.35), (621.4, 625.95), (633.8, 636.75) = 0.03 nm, 9.76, 11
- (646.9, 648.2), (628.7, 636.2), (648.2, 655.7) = 0.02 nm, 10.6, 10.6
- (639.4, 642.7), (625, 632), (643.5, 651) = -0.24 nm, 10.3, 10.4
